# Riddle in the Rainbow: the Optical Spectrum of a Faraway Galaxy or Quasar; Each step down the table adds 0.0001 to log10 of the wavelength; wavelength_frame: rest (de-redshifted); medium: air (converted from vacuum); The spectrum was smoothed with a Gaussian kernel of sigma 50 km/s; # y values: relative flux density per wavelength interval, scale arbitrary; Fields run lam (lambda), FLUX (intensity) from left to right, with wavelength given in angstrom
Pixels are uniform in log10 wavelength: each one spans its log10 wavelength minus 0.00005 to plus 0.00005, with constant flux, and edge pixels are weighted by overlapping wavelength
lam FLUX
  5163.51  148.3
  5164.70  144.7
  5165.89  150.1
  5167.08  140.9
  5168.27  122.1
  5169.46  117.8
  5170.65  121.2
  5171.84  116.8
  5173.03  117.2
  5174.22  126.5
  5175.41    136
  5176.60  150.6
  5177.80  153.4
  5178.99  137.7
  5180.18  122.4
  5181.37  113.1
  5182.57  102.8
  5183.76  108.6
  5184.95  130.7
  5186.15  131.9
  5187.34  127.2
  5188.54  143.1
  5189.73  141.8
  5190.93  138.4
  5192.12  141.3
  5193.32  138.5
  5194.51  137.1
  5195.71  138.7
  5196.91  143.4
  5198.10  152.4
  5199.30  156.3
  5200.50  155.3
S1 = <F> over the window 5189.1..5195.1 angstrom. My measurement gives 140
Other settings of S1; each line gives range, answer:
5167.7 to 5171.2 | 120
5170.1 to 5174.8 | 120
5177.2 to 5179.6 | 145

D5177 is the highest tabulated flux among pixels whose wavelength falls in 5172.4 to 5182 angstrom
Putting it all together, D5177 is 153.4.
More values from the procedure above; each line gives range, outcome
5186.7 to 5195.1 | 143.1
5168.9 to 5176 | 136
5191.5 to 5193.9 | 141.3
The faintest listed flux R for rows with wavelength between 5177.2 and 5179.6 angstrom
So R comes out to 137.7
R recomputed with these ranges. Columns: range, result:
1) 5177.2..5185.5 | 102.8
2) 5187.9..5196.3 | 137.1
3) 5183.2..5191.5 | 108.6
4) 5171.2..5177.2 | 116.8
